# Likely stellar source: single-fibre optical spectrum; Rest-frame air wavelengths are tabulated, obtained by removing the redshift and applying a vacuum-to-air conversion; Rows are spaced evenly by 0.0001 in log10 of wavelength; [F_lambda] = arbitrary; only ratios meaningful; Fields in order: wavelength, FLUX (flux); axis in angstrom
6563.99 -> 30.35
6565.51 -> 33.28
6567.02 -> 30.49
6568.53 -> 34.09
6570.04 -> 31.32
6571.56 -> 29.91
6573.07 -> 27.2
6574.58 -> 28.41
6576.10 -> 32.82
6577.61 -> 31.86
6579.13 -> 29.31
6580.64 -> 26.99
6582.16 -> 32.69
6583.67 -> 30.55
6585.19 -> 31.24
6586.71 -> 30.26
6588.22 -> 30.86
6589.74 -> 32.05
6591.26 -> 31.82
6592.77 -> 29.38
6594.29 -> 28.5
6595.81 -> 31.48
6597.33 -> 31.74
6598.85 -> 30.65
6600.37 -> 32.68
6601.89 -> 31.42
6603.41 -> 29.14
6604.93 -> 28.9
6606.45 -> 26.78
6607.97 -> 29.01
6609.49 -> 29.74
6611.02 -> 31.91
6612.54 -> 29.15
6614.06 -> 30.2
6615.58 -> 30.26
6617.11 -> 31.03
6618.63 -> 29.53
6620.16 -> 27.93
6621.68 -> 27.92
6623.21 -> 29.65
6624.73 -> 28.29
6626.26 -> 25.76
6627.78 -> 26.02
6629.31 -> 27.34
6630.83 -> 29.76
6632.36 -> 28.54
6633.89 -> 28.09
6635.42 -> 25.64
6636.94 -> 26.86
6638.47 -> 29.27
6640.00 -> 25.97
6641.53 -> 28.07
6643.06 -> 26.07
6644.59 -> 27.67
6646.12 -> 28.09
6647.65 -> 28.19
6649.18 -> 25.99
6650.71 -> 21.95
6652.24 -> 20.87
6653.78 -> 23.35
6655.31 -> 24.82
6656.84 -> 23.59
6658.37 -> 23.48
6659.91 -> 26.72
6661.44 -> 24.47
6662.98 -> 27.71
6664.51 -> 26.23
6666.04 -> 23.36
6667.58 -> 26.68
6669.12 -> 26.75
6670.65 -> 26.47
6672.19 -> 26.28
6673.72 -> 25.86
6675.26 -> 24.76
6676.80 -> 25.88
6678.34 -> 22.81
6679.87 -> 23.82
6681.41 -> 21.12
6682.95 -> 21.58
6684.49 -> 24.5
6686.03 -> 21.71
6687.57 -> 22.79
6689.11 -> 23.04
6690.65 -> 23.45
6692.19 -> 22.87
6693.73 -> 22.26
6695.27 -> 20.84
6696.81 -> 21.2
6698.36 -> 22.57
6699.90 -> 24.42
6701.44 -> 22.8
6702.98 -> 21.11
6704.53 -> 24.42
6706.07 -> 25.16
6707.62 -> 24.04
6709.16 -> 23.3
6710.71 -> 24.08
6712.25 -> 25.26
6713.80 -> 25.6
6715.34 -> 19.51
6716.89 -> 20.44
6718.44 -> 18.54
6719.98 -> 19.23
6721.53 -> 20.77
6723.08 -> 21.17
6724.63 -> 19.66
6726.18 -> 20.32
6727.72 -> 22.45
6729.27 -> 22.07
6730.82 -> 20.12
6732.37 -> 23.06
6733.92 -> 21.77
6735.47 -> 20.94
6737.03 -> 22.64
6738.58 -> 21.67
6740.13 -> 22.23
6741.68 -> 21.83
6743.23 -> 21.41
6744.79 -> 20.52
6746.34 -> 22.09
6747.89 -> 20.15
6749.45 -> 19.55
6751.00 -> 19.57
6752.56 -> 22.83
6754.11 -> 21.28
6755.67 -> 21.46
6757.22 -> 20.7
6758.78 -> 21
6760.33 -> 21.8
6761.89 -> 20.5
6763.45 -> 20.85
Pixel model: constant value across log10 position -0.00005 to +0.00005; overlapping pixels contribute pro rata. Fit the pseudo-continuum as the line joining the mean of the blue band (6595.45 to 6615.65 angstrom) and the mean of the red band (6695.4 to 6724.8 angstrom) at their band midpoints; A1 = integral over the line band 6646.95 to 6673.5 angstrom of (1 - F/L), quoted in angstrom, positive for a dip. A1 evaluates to 0.9 angstrom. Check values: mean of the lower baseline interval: 30.2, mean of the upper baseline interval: 22.3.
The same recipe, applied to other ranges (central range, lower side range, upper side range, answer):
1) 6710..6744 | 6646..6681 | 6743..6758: 0.7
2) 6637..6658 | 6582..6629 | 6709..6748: 1.0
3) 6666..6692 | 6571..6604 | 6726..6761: 1.1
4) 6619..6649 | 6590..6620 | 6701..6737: 0.5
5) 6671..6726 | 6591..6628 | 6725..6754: 2.8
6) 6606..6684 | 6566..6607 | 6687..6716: 0.5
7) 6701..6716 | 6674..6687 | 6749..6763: -0.7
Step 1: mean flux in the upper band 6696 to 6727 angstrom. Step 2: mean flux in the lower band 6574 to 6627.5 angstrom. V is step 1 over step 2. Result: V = 0.7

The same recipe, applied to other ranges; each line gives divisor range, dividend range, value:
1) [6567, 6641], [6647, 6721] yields 0.80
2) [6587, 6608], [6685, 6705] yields 0.74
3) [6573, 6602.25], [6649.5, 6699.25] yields 0.78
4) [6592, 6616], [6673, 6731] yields 0.75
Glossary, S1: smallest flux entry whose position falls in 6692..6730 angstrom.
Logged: 18.54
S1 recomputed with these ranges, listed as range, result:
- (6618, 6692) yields 20.87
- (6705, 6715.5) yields 19.51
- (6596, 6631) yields 25.76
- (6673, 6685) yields 21.12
